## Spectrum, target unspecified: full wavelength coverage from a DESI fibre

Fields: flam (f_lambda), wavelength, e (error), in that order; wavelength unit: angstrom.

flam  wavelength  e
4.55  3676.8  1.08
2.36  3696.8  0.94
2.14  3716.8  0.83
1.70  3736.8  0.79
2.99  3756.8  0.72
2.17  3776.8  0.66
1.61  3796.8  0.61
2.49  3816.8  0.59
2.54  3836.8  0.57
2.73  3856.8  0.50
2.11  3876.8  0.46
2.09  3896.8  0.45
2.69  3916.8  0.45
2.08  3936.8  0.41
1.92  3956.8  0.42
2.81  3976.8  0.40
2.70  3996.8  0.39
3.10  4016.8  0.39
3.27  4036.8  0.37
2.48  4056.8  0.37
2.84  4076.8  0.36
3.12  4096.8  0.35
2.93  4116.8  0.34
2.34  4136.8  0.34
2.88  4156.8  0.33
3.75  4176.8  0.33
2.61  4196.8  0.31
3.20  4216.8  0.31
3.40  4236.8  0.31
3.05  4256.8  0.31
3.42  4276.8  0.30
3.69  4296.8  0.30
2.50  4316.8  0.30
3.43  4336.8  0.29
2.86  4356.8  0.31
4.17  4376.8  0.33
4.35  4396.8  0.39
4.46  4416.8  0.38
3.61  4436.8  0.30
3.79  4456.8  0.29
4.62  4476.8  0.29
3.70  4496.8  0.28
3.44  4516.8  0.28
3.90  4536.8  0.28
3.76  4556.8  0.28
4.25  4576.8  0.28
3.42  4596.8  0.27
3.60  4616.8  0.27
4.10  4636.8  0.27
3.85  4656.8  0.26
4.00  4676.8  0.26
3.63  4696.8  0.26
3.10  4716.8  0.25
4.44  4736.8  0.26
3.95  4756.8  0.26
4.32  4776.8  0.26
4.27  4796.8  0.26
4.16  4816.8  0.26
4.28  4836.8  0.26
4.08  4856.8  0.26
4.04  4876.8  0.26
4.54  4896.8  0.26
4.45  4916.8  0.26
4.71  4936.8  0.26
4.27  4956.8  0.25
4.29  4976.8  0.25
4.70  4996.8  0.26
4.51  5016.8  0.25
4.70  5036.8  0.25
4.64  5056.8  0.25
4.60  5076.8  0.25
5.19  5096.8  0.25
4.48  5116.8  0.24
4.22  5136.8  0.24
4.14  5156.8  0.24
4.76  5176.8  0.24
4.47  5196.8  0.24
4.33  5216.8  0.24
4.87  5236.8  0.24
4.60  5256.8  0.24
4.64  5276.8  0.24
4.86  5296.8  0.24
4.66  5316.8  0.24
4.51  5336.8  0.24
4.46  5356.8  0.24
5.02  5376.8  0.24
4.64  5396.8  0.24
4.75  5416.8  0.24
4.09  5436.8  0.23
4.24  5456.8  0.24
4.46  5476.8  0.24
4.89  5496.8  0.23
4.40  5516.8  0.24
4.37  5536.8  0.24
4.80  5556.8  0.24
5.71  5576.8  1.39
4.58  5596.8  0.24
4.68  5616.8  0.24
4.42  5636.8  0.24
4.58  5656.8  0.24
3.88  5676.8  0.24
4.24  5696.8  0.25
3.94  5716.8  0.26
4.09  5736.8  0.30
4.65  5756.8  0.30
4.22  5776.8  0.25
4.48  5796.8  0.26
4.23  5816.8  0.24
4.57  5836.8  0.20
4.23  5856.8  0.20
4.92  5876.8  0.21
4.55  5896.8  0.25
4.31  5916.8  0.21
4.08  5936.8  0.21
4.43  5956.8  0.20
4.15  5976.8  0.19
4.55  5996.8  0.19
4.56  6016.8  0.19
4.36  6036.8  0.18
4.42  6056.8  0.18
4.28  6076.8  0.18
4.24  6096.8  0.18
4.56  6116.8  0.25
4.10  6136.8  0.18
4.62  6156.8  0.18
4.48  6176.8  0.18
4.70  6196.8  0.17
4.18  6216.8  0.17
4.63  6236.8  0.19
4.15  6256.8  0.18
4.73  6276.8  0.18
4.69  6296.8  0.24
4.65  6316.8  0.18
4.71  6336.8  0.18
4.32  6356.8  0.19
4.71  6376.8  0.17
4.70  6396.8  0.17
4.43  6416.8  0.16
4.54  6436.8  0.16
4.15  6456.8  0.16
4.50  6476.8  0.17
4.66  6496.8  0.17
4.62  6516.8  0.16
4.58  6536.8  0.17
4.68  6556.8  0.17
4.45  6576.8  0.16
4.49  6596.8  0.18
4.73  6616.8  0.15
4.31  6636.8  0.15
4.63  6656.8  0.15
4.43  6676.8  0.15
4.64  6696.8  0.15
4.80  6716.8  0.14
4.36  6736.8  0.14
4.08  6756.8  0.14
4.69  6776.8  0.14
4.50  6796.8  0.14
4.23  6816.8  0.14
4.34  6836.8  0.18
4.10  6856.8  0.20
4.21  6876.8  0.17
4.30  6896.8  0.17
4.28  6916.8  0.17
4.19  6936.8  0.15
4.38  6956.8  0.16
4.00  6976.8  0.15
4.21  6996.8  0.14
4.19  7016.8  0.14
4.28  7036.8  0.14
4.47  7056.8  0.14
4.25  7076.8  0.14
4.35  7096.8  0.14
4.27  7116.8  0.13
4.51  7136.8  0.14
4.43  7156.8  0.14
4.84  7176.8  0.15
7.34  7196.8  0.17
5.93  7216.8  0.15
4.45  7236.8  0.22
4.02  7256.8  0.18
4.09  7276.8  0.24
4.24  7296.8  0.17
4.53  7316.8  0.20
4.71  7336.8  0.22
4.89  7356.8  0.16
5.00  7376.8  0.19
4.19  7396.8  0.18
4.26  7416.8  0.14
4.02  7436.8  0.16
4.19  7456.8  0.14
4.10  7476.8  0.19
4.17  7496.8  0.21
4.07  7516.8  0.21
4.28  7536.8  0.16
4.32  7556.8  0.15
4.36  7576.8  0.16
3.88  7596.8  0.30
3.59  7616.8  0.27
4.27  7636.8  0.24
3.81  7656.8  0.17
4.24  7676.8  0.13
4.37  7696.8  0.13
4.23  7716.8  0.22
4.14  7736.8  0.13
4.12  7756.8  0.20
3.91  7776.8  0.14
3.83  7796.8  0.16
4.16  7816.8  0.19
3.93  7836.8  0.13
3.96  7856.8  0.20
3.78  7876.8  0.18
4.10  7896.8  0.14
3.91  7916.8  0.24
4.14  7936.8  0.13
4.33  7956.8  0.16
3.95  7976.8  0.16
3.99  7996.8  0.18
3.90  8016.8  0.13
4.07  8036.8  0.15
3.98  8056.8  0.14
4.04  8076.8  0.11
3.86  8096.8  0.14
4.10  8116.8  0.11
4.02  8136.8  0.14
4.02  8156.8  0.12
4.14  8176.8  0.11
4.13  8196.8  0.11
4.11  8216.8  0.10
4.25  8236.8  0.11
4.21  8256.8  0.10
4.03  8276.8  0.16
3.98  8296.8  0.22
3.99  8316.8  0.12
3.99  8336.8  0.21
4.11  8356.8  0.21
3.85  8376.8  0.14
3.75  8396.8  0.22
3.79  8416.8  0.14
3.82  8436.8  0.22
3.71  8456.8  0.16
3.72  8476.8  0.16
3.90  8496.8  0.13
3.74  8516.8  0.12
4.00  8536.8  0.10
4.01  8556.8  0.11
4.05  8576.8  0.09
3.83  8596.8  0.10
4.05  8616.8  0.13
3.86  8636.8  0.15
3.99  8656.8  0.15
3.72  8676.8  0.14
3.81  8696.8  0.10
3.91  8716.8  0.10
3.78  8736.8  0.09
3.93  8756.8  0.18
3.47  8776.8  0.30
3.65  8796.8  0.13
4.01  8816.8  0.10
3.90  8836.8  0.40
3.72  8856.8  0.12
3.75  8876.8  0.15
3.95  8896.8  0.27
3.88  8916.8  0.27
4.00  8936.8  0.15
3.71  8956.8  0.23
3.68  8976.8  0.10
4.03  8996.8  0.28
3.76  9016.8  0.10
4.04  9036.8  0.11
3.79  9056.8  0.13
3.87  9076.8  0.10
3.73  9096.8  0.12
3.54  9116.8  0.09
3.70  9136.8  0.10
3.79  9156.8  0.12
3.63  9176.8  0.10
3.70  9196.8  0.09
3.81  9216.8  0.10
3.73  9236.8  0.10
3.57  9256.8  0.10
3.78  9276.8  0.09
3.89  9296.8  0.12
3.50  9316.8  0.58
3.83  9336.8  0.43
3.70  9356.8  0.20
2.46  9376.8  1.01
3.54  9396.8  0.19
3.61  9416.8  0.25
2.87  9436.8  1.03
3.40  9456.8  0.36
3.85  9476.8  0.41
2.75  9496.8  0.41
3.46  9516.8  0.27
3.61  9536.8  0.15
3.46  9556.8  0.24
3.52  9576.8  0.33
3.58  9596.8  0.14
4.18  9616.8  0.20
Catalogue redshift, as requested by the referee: 0.10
